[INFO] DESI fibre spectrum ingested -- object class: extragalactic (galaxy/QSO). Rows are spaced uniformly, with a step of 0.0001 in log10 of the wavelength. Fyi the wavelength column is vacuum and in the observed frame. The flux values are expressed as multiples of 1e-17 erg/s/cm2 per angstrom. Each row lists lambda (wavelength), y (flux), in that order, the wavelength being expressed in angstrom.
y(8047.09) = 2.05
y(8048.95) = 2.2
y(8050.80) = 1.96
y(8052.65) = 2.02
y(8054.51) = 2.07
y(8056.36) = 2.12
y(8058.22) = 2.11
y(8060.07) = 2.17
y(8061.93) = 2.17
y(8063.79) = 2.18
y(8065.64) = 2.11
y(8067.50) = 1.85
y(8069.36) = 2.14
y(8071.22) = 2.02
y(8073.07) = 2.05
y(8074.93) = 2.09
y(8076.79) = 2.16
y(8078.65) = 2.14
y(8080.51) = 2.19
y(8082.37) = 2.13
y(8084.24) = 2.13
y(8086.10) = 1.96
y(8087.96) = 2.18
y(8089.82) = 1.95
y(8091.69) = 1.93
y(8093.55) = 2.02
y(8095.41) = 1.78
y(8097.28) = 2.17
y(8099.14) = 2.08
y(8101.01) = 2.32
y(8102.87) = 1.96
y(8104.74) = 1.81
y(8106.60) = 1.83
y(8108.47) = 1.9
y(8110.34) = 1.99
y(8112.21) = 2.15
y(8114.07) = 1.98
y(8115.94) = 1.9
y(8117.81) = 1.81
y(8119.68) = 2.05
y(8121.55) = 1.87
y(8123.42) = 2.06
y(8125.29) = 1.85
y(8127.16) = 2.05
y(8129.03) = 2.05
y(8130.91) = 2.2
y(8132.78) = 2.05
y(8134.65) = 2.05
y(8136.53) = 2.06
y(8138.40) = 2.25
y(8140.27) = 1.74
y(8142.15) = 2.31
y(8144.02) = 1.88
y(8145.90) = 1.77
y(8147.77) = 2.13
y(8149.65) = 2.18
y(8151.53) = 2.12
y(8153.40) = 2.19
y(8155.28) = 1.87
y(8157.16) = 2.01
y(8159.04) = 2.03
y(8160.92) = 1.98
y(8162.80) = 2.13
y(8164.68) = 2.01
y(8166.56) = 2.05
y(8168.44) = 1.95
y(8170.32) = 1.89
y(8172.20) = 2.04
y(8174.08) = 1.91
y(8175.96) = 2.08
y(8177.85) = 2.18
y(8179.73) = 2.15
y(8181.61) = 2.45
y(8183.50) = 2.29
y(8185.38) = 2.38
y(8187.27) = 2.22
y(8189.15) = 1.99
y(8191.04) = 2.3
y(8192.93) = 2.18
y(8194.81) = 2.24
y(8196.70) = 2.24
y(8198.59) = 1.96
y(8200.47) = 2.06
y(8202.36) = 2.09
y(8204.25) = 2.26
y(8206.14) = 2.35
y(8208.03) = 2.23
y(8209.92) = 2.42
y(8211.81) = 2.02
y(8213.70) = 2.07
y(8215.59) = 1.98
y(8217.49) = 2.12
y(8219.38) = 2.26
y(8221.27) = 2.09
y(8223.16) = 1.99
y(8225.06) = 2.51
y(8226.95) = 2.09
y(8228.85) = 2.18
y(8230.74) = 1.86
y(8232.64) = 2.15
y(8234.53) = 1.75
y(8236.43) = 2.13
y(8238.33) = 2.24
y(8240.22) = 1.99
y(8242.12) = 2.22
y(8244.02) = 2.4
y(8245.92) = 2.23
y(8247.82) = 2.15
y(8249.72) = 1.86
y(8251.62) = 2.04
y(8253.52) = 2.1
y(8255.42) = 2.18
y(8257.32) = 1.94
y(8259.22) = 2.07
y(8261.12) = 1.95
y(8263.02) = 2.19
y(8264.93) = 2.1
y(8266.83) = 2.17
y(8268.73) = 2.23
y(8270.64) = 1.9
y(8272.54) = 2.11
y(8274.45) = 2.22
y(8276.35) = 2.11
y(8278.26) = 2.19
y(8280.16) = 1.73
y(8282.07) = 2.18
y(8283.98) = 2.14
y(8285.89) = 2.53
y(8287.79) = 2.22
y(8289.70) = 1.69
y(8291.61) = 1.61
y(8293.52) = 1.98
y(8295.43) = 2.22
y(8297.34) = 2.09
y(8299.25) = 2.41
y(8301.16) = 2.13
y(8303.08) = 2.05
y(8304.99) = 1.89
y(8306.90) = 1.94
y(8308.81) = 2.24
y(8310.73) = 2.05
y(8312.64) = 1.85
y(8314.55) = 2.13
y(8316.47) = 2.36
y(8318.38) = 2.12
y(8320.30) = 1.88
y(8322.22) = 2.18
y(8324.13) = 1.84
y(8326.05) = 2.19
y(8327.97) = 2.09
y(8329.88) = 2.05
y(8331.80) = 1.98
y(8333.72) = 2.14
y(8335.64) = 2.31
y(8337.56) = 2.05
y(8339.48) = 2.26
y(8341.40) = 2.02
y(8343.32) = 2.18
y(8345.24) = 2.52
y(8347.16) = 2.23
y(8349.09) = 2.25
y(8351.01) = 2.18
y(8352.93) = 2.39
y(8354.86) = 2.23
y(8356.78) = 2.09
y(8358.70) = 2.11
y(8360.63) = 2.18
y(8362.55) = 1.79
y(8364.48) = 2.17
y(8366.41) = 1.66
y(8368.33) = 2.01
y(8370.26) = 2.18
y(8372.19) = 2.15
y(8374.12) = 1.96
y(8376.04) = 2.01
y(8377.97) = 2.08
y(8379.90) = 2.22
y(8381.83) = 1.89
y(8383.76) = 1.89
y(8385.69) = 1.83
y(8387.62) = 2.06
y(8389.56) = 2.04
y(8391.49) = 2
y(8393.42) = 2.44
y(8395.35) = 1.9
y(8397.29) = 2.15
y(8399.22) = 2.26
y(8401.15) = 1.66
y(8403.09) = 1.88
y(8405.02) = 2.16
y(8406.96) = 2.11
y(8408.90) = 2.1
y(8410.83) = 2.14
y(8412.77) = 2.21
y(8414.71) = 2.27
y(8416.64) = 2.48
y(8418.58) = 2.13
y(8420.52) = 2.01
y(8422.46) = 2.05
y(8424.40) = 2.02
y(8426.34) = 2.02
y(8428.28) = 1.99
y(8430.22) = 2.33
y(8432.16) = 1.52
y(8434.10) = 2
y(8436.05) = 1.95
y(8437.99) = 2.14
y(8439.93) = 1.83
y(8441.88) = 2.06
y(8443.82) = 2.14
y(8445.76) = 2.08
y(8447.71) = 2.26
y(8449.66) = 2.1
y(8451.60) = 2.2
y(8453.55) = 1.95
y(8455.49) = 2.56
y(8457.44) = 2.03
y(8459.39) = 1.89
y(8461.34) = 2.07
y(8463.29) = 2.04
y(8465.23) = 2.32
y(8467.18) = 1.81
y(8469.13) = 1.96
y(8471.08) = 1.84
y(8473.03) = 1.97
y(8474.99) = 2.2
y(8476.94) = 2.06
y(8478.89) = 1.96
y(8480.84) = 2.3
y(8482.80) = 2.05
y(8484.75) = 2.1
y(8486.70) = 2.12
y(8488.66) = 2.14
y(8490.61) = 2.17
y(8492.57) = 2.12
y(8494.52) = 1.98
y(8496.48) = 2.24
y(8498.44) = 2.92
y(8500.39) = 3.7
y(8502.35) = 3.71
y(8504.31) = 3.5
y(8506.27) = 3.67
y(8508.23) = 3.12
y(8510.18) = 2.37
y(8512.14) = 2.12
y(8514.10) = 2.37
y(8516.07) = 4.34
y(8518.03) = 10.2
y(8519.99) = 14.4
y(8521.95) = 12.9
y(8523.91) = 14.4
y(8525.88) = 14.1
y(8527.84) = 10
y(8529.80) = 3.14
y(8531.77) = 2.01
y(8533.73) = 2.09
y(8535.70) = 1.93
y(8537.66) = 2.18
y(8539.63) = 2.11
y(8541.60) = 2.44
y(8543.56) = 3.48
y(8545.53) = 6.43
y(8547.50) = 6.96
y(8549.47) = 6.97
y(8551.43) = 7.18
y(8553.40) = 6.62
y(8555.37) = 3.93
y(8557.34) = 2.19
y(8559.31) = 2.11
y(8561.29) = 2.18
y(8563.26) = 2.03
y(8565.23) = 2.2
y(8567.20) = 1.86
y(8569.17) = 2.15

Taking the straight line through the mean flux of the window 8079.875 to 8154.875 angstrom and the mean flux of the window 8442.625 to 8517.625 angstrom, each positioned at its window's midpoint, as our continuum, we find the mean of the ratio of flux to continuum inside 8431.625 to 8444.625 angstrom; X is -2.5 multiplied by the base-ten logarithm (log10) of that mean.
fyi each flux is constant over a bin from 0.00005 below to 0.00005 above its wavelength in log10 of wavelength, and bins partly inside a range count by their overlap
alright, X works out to 0.22 mag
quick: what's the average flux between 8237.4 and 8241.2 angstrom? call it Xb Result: 2.12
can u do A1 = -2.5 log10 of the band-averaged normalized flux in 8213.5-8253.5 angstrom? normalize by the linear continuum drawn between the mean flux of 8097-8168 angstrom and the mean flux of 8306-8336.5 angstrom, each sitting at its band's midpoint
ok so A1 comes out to -0.03 mag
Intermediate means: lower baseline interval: 2.02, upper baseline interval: 2.08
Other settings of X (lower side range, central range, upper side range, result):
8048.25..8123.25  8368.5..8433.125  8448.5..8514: 0.11 mag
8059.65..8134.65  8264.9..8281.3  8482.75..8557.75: 0.46 mag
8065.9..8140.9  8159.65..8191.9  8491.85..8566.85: 0.18 mag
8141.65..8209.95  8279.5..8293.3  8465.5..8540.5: 0.34 mag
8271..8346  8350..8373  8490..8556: 0.33 mag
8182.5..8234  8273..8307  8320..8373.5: 0.03 mag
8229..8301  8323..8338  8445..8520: 0.10 mag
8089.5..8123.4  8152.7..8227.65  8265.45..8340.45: -0.06 mag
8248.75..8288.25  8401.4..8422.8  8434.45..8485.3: -0.02 mag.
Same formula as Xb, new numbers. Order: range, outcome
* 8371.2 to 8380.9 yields 2.08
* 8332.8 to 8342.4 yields 2.16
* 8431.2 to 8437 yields 1.82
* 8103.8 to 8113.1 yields 1.93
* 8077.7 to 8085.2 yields 2.15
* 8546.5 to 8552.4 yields 7.04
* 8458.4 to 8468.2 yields 2.03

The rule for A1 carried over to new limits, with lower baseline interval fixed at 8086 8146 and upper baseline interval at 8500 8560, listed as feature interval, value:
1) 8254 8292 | 0.50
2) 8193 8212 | 0.23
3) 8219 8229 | 0.31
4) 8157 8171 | 0.19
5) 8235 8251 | 0.38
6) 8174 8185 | 0.15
